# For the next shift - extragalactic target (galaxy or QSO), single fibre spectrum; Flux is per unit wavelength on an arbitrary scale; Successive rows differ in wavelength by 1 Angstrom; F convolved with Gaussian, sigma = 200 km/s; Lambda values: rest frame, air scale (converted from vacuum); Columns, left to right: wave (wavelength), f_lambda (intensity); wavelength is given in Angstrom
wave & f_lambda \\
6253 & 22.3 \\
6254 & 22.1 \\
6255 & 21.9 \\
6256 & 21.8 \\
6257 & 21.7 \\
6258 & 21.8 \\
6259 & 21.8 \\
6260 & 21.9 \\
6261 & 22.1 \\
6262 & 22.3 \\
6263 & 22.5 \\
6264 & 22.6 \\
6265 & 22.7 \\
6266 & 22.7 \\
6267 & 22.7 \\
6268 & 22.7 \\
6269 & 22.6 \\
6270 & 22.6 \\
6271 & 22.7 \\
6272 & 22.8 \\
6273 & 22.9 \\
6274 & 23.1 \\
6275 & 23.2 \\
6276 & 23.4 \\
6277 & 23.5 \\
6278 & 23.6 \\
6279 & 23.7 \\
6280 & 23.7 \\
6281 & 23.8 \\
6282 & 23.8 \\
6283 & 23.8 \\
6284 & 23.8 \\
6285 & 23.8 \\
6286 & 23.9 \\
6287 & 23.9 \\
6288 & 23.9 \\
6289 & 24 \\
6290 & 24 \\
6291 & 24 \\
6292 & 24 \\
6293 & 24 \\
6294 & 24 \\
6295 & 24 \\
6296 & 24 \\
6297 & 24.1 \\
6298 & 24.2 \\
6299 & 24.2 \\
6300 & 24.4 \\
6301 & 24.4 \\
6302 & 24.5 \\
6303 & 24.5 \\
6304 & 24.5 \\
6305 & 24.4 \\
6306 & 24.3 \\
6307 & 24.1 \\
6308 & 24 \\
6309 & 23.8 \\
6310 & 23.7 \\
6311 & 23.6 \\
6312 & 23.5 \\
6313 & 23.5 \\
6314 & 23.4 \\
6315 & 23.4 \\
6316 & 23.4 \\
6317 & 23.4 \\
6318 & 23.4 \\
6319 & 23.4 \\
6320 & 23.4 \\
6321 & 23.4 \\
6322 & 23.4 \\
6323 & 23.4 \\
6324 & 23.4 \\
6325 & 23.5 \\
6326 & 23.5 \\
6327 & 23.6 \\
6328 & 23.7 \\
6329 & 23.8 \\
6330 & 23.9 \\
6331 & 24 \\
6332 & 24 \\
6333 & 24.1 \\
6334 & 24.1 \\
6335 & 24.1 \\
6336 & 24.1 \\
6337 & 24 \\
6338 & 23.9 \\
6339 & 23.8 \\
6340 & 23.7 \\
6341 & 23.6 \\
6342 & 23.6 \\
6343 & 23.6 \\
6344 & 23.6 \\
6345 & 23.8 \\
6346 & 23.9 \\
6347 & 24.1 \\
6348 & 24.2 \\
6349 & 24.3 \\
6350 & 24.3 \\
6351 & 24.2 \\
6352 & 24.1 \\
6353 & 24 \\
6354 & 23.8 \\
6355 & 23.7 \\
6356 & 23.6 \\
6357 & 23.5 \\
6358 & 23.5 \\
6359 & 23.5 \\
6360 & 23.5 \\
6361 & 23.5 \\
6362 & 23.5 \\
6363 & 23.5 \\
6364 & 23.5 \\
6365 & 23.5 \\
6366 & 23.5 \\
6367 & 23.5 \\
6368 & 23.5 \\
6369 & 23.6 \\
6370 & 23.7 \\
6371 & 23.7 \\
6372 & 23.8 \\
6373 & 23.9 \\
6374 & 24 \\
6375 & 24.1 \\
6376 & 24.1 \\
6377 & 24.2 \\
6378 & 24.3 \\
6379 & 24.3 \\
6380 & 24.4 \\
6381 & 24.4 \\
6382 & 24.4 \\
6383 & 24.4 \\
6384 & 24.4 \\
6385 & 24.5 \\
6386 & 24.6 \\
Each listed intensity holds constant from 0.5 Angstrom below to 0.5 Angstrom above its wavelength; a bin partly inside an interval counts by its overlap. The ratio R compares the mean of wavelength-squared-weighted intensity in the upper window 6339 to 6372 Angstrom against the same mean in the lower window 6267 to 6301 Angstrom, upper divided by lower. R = 1.0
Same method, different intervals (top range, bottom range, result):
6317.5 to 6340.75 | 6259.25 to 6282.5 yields 1.05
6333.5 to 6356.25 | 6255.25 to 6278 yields 1.09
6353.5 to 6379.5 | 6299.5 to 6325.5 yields 1.02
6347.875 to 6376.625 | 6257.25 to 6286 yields 1.07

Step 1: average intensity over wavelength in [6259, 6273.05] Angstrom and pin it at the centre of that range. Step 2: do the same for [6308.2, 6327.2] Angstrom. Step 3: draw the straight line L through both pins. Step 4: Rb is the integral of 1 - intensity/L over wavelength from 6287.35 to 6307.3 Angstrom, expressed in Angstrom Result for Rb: -0.9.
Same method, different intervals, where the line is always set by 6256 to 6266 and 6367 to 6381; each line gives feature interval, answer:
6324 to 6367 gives -0.50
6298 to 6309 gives -0.70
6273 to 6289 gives -0.83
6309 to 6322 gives -0.25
